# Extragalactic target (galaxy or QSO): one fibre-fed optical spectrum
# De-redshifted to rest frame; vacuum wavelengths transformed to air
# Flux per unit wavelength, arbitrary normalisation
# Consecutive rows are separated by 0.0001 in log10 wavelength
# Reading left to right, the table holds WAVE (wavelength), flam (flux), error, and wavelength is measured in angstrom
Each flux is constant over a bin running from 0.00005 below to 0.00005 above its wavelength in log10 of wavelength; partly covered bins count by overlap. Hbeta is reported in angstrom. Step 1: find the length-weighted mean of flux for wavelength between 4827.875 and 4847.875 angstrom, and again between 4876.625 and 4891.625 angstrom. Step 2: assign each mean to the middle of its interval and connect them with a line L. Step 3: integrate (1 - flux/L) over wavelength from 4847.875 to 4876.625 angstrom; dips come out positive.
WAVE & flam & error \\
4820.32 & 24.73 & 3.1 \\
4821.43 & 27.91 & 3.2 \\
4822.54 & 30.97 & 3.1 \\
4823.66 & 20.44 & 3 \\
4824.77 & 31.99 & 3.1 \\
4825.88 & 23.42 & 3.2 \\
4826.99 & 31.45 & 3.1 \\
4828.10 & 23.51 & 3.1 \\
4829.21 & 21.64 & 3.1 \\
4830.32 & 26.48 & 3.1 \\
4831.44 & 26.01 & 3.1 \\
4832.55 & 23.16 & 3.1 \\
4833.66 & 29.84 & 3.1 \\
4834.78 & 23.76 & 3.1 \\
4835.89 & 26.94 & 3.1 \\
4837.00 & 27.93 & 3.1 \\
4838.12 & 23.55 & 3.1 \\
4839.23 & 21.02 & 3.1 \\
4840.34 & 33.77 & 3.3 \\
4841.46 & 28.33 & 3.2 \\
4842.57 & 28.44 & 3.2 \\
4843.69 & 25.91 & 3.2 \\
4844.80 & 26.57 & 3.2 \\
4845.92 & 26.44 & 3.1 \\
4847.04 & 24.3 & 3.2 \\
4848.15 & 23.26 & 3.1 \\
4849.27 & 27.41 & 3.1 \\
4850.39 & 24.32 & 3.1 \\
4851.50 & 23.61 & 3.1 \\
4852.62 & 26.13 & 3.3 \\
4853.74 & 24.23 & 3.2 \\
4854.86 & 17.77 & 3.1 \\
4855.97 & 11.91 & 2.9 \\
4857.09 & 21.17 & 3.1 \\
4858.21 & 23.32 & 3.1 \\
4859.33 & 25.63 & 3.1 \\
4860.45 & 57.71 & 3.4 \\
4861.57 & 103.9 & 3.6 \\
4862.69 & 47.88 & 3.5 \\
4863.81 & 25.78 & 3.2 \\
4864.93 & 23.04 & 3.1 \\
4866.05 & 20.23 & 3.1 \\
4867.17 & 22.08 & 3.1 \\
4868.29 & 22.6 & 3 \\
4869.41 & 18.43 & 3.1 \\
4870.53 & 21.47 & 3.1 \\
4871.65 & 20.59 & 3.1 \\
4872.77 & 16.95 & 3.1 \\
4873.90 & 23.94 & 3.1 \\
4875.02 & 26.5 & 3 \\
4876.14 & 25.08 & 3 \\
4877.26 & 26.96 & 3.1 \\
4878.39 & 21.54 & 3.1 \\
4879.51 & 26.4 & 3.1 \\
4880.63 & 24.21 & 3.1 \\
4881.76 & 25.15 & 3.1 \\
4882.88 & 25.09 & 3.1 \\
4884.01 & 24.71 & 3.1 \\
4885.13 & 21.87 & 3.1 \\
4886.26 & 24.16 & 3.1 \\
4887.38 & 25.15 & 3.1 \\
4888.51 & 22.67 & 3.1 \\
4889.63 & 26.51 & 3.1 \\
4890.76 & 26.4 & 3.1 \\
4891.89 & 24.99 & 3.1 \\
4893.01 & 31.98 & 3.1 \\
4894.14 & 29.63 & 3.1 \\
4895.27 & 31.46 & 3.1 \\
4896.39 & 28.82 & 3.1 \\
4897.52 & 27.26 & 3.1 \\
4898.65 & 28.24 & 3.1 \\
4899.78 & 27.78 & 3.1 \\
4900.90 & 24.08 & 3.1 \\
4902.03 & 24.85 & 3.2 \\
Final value -3.0 angstrom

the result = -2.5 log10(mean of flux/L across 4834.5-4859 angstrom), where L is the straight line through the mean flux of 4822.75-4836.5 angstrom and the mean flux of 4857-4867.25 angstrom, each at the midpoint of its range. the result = 0.29 mag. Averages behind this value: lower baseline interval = 25.9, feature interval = 24.6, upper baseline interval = 38.5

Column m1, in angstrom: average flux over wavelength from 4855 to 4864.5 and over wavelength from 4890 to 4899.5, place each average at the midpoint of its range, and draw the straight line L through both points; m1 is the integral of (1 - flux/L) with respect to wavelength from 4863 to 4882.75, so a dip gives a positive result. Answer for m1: 6.4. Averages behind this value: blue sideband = 38.5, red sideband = 28.5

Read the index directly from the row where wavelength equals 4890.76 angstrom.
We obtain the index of 26.4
